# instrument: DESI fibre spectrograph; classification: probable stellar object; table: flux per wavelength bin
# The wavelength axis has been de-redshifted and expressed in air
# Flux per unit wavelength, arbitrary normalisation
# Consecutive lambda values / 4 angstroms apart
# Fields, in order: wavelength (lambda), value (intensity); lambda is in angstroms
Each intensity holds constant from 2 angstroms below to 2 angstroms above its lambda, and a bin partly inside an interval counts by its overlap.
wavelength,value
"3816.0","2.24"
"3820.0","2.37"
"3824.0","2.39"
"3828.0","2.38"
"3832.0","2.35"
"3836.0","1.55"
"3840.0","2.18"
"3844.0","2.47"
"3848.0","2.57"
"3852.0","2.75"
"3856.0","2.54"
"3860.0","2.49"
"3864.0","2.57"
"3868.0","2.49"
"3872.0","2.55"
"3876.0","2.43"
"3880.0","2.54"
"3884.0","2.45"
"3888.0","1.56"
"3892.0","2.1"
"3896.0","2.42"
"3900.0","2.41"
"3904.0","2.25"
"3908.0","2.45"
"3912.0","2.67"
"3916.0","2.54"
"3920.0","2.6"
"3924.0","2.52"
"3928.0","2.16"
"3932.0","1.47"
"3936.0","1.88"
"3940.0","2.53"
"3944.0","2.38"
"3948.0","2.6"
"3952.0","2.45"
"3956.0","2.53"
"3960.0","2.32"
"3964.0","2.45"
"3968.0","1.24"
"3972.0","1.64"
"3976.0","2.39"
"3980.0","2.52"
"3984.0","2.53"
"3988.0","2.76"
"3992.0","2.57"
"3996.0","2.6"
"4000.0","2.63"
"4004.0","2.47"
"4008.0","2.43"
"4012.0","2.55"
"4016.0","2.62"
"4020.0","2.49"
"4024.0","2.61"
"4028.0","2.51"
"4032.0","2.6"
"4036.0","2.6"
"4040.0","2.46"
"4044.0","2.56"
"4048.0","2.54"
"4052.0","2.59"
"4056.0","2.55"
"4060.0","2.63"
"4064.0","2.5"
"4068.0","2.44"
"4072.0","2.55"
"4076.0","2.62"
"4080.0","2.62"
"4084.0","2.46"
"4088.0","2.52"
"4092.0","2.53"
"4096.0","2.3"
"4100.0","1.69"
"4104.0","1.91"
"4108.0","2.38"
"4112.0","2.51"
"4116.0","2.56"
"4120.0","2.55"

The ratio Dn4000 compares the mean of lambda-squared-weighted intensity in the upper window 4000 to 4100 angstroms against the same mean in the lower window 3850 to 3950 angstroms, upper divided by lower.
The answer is 1.14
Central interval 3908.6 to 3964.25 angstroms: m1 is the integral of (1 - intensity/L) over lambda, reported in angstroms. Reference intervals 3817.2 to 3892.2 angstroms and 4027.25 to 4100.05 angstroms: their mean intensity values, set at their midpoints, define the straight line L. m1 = 1.2 angstroms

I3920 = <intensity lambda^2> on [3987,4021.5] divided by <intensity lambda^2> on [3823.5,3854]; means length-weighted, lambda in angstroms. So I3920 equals 1.2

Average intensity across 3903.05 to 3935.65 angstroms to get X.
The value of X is 2.31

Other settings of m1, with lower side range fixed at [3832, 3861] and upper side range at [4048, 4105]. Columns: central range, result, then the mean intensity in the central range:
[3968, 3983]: 2.01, 2.08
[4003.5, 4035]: -1.61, 2.54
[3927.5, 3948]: 2.24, 2.13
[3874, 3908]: 1.33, 2.28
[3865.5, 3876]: -0.61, 2.51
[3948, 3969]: 1.00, 2.28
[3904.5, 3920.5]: -1.02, 2.53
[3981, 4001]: -1.71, 2.61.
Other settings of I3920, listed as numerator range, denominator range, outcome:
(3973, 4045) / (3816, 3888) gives 1.15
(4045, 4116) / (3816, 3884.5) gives 1.13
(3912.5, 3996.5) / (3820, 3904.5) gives 1.03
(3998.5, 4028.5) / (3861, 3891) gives 1.15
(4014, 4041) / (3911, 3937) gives 1.19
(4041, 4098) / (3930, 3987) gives 1.20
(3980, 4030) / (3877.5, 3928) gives 1.14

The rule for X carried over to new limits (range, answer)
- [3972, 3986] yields 2.36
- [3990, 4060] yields 2.55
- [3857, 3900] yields 2.37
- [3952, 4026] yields 2.41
